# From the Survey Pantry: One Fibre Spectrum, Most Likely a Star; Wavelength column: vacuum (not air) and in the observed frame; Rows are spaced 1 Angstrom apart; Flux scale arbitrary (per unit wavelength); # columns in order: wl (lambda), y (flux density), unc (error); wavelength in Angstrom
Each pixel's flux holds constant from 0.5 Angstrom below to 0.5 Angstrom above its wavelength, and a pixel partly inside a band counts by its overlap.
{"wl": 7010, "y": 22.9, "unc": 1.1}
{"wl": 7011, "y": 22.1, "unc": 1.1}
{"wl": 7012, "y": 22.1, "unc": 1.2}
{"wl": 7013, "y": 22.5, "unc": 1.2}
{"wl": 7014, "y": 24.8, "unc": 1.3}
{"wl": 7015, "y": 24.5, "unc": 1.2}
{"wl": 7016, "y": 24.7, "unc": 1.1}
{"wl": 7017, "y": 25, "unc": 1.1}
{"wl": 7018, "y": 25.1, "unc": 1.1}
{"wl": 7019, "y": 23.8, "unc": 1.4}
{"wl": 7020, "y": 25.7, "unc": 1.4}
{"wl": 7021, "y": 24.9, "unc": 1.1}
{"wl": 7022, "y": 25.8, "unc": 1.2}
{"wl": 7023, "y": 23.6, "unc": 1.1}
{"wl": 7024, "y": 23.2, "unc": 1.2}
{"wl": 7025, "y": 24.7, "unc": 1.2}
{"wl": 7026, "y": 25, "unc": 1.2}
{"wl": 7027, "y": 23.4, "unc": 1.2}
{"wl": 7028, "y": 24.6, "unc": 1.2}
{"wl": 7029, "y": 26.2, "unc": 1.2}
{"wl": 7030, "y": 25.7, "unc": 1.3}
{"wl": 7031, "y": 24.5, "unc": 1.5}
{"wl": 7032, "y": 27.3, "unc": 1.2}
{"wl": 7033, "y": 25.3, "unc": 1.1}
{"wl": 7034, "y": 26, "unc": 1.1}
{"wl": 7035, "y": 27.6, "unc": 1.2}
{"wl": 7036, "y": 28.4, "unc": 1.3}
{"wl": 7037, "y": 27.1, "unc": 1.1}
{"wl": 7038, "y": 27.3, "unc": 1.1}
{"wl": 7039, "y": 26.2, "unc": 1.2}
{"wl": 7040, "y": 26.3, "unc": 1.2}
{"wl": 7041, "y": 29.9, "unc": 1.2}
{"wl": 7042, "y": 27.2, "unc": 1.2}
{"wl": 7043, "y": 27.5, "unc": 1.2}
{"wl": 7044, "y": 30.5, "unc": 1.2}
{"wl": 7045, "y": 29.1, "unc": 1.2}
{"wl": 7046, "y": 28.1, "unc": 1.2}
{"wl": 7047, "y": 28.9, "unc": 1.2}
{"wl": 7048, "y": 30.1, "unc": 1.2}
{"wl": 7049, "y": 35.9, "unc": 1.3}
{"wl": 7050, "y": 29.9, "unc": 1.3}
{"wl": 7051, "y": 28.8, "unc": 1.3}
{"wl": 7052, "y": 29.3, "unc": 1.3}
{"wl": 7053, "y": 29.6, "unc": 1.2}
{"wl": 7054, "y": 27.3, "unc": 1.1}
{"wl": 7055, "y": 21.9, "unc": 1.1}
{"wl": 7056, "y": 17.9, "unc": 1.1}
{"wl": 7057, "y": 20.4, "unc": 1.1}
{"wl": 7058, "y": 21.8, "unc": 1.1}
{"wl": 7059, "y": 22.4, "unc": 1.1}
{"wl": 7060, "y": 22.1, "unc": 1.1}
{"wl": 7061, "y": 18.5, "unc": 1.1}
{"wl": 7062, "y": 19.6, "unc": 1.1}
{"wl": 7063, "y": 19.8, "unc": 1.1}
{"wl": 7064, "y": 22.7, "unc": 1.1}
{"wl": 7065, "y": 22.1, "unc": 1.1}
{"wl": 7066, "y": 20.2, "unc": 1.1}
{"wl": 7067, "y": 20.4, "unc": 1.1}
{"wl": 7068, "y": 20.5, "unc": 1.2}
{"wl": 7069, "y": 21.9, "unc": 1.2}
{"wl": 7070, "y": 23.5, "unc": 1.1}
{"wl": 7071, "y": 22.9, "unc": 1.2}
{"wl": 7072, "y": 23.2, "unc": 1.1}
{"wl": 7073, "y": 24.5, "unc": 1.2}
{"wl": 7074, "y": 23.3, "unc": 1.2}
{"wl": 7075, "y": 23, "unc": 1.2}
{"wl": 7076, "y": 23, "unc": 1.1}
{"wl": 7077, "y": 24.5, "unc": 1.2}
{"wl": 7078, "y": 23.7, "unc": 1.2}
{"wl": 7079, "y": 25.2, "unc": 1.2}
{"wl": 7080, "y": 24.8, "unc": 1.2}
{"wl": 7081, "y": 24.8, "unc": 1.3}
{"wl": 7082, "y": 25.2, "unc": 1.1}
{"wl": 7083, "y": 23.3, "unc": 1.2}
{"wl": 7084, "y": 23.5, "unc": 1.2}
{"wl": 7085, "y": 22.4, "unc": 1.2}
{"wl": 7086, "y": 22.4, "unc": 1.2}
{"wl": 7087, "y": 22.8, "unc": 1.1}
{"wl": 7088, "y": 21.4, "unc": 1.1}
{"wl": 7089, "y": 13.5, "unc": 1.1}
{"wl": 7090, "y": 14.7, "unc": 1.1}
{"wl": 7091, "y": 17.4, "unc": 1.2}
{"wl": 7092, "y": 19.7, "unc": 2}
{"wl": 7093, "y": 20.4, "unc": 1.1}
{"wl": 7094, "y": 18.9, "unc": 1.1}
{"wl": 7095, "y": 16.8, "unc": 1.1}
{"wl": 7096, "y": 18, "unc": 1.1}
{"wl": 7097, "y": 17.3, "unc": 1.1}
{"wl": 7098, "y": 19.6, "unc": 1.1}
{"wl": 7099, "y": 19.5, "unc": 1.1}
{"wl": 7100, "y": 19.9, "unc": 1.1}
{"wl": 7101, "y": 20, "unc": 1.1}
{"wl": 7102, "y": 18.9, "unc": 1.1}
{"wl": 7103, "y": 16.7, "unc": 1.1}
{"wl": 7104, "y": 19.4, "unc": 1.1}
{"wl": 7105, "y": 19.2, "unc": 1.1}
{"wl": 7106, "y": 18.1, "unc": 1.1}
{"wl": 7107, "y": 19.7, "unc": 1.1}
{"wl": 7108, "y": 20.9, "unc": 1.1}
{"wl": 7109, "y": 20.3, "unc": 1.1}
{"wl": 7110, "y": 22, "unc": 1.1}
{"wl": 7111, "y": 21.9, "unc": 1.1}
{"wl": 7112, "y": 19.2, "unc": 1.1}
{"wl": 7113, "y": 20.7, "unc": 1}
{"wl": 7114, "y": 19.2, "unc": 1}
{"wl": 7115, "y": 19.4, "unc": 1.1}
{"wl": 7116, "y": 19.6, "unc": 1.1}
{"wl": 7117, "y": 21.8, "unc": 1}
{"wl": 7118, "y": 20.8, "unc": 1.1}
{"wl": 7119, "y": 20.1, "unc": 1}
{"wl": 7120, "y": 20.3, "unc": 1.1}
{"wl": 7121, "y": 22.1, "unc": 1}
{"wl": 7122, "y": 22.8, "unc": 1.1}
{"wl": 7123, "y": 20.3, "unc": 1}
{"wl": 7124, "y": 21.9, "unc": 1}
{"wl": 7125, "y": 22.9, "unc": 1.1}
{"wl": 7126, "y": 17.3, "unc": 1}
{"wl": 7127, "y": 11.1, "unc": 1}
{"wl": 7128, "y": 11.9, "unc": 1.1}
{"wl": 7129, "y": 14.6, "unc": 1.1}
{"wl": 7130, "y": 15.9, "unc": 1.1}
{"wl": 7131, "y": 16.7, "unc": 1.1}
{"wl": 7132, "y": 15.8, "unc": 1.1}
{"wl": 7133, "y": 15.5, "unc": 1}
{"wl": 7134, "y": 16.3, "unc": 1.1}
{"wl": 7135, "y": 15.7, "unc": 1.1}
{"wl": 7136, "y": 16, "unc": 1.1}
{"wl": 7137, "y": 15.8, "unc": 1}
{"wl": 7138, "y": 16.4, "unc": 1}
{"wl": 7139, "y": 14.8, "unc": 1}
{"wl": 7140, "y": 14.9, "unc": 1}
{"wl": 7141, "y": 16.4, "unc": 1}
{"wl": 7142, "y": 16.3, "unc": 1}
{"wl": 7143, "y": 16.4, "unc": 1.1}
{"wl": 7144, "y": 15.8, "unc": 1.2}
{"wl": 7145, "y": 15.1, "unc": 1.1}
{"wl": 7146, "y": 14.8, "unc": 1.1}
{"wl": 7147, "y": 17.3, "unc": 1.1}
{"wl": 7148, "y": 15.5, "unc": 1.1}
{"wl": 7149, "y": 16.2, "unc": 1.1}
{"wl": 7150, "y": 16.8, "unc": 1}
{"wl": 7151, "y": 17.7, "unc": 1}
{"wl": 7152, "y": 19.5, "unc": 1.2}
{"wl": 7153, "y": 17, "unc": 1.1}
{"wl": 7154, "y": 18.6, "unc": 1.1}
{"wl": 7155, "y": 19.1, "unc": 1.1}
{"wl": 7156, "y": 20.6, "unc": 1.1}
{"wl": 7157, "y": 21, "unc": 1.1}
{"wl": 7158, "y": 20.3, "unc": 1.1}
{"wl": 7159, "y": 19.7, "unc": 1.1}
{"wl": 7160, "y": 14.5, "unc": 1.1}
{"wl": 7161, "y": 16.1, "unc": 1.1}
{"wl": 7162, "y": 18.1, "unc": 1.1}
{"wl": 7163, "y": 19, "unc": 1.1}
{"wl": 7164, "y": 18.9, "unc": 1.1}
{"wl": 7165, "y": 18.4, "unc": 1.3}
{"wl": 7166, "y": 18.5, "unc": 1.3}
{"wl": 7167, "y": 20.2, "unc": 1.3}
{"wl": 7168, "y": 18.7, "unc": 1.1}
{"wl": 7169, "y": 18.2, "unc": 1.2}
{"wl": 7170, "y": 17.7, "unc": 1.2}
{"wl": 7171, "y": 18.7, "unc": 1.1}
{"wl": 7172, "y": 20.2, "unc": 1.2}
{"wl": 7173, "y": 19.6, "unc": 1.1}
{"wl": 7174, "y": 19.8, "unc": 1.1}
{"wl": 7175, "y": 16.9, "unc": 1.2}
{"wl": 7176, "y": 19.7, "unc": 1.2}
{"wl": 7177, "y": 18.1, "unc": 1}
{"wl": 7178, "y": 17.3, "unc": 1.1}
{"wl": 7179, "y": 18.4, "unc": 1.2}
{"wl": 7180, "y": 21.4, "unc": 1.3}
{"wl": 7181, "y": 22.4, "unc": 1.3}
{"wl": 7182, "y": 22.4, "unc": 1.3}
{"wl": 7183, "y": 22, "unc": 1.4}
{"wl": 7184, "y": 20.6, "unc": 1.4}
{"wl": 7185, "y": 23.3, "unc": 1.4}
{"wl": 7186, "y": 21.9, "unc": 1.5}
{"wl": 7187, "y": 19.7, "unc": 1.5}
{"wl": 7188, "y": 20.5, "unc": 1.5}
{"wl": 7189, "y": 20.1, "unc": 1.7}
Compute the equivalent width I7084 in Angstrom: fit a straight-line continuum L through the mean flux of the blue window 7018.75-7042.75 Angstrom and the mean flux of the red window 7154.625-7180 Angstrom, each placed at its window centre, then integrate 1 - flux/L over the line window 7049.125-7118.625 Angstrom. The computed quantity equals 4.9 Angstrom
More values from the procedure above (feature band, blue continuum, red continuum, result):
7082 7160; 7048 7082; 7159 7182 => 9.7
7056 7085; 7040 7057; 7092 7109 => 1.9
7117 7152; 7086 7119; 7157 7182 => 3.7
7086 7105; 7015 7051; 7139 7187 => 3.4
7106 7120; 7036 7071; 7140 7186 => 0.8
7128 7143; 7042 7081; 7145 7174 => 3.1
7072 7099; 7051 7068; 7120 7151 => -1.1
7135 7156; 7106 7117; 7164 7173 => 3.1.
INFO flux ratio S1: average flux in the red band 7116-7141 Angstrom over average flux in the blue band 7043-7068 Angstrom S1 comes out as 0.7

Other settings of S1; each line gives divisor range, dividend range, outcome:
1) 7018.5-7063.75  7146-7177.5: 0.71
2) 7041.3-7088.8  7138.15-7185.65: 0.76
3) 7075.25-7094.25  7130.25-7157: 0.77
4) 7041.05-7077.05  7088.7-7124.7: 0.79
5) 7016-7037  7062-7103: 0.84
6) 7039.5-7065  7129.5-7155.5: 0.64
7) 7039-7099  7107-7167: 0.77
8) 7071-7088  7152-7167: 0.79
